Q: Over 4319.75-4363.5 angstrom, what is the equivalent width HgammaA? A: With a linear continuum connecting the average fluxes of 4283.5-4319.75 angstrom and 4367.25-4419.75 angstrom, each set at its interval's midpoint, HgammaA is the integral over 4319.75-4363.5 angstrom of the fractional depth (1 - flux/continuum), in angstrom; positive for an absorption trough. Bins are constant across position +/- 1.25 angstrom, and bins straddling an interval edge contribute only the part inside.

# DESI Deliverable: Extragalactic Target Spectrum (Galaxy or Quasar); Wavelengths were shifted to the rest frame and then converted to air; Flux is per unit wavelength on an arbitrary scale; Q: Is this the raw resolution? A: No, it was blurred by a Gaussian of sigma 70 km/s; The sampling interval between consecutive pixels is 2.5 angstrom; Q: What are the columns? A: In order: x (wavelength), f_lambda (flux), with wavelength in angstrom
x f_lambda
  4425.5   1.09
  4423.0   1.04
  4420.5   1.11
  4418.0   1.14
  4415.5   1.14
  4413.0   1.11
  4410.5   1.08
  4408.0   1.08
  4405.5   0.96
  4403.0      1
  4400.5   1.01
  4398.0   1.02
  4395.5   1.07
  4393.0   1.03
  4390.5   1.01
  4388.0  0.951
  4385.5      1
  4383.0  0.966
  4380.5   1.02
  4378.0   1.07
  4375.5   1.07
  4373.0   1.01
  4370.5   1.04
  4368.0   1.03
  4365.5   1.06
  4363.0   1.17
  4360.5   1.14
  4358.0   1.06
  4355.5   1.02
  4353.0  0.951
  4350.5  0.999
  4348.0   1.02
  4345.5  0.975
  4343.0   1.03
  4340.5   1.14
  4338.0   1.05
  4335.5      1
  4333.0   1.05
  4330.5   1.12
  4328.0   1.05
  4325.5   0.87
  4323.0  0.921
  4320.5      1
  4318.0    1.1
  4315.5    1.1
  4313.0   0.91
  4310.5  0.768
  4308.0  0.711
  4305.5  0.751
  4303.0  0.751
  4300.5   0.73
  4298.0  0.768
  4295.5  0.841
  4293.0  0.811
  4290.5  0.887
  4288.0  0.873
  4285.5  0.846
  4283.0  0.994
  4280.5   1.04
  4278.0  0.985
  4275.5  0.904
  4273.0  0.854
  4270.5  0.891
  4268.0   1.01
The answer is -4.5 angstrom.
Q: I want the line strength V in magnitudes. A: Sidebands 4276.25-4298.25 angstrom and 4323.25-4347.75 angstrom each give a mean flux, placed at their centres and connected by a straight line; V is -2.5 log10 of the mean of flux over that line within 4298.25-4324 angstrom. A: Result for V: 0.11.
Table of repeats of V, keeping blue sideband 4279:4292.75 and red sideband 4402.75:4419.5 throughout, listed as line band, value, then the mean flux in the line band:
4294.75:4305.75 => 0.22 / 0.766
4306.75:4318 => 0.07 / 0.898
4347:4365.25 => -0.05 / 1.05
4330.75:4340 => -0.07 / 1.05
